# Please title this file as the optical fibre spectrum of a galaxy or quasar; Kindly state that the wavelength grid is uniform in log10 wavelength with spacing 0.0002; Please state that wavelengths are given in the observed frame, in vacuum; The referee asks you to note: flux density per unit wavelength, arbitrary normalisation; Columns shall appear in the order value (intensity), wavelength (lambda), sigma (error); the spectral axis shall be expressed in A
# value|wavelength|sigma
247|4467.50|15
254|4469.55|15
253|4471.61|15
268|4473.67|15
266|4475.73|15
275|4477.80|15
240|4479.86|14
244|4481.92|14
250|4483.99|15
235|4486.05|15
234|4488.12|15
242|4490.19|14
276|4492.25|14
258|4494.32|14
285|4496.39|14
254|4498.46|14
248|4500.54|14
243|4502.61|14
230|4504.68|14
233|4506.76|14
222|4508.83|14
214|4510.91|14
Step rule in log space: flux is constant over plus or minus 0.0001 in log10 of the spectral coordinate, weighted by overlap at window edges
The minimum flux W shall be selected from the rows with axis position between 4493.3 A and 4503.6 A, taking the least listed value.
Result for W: 243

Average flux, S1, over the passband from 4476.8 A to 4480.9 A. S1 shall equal 258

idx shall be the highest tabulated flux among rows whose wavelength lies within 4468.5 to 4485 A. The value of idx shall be 275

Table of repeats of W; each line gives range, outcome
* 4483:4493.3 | 234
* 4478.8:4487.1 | 235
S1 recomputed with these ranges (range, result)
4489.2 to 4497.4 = 266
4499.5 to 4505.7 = 240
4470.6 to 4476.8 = 262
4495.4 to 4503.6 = 257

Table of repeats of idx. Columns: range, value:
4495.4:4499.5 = 285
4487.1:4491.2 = 242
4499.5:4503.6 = 248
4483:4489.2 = 250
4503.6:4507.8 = 233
